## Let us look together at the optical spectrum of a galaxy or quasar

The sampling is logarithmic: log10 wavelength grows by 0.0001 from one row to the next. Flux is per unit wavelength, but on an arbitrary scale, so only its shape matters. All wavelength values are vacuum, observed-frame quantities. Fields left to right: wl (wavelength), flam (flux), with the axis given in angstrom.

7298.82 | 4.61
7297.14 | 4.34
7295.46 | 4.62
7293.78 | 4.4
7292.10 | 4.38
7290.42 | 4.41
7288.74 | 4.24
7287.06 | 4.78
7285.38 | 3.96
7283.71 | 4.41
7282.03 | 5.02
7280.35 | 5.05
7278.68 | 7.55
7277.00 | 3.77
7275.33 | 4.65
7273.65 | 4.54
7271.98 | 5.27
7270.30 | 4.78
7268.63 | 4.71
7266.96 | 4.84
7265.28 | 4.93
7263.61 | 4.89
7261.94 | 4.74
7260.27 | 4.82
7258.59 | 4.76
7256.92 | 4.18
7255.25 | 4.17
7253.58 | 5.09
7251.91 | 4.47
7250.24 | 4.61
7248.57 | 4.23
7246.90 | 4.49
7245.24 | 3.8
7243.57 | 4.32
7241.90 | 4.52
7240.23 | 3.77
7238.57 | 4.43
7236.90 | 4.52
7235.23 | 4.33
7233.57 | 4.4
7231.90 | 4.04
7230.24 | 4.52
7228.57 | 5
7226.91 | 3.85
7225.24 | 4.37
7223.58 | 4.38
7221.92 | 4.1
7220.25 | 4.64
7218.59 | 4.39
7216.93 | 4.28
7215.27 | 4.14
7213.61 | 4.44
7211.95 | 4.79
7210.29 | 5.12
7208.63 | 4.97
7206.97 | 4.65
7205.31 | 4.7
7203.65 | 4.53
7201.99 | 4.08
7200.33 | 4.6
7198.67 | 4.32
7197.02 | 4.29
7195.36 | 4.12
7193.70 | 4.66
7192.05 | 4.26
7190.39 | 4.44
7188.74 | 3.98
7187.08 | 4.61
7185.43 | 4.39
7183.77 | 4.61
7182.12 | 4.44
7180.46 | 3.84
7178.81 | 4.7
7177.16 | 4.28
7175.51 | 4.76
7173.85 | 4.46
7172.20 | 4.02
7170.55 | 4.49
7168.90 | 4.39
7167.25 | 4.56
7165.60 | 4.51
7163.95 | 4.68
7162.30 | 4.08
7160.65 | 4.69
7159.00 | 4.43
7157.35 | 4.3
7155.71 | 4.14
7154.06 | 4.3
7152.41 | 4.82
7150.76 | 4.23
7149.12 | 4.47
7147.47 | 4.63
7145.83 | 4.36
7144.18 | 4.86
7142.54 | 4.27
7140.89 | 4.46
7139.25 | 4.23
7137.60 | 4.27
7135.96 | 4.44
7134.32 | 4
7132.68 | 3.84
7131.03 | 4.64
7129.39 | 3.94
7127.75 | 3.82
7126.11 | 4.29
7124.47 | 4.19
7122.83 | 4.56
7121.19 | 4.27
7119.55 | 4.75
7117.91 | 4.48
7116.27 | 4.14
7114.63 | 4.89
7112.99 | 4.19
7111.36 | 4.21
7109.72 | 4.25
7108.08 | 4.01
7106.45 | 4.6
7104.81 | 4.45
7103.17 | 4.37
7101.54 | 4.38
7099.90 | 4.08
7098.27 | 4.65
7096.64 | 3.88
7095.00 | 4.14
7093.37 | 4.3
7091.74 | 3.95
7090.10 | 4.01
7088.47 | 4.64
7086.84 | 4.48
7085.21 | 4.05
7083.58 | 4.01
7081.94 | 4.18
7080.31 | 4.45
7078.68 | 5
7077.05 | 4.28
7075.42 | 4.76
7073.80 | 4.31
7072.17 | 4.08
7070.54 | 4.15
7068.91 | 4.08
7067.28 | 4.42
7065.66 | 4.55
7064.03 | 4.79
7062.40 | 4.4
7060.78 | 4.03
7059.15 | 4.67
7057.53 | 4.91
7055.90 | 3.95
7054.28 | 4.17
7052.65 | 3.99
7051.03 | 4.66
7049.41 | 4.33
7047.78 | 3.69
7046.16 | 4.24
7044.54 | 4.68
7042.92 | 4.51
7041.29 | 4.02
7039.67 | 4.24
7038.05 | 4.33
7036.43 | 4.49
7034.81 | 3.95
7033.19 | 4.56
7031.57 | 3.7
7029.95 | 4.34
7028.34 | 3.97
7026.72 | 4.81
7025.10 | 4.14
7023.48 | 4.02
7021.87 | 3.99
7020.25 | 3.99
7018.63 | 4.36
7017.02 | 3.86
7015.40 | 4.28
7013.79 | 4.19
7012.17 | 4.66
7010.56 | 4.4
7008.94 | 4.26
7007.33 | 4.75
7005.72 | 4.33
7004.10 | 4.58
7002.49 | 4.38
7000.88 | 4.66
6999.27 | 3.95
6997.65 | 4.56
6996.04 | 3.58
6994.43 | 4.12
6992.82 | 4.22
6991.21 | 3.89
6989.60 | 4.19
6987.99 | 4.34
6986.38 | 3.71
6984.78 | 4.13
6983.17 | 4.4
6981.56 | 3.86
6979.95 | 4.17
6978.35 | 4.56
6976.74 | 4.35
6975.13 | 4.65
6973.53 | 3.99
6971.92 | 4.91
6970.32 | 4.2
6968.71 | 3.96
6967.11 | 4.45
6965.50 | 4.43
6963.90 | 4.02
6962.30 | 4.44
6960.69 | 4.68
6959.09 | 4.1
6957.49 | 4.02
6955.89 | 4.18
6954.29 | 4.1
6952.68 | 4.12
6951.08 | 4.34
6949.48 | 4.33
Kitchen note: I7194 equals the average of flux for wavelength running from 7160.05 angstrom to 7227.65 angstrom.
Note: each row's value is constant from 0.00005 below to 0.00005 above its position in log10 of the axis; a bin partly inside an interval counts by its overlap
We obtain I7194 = 4.43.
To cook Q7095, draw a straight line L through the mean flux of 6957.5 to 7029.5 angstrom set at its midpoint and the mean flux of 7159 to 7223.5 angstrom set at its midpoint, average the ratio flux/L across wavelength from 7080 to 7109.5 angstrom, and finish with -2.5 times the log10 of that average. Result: 0.03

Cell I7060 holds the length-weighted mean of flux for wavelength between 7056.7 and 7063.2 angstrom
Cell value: 4.5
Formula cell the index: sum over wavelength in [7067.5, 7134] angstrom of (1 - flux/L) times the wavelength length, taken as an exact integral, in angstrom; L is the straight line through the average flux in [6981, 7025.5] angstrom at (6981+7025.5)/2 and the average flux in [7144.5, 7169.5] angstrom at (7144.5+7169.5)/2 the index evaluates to 1.0 angstrom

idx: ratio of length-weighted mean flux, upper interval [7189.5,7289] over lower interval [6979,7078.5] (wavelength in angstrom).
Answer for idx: 1.07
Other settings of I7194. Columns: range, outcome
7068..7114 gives 4.29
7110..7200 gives 4.37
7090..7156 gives 4.32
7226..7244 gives 4.34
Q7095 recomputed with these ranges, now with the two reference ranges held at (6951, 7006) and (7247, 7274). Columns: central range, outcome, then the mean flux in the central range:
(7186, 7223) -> 0.03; 4.46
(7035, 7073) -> 0.01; 4.31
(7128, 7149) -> 0.04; 4.32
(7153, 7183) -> 0.04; 4.4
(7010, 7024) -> 0.03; 4.2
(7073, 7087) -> 0.00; 4.39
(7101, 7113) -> 0.03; 4.32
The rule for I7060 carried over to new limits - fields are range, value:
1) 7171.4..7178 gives 4.38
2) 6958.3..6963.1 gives 4.4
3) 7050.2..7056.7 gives 4.2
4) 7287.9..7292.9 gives 4.34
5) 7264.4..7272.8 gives 4.9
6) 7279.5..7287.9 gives 4.65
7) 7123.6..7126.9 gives 4.25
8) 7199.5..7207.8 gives 4.51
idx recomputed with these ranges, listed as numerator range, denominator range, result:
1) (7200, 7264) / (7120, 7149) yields 1.04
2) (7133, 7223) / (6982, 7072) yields 1.04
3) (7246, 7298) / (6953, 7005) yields 1.10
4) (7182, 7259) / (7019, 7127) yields 1.03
